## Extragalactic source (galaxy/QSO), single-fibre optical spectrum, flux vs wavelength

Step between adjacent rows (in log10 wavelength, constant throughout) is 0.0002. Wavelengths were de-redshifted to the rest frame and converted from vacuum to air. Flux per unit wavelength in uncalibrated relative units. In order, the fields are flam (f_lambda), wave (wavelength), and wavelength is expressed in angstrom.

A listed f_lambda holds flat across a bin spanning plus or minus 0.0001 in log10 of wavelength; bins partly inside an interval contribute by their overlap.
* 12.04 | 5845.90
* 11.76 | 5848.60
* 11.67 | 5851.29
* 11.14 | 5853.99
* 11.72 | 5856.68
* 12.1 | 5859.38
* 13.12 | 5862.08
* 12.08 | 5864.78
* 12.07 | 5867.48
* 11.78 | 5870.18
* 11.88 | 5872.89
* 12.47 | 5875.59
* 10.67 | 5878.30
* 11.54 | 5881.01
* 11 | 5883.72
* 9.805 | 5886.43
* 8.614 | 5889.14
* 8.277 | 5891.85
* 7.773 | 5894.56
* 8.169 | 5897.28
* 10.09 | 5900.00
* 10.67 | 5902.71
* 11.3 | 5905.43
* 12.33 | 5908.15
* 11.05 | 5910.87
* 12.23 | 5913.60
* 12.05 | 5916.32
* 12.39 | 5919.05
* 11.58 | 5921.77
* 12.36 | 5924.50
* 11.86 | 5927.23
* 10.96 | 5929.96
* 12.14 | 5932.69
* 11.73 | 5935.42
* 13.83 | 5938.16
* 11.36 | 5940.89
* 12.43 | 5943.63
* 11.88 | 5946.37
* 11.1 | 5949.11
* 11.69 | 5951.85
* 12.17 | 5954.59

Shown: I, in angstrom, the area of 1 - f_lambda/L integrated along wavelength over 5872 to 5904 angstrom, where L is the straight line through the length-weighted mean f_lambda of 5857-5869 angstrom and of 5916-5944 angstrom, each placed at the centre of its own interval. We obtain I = 5.6 angstrom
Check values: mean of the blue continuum 12.3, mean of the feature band 10.1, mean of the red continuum 12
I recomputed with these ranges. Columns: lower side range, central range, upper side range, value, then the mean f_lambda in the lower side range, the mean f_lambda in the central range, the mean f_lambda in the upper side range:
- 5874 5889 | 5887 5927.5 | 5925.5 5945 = 2.9 angstrom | 10.9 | 10.7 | 12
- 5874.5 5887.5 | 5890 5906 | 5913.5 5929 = 3.1 angstrom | 11.1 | 9.27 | 12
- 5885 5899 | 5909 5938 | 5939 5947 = -3.4 angstrom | 8.58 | 11.9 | 12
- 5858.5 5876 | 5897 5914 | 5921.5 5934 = 1.4 angstrom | 12.2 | 10.9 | 11.8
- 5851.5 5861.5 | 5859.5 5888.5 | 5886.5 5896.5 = -4.3 angstrom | 11.8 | 11.6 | 8.42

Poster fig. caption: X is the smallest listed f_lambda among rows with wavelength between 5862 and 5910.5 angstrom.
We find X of 7.773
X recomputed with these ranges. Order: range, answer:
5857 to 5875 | 11.78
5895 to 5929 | 8.169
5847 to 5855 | 11.14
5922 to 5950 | 10.96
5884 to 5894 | 8.277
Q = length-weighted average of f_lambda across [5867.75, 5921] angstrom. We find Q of 10.8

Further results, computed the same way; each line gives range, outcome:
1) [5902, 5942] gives 11.9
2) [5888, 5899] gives 8.26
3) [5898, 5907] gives 10.6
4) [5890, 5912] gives 9.92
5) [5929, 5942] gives 12.1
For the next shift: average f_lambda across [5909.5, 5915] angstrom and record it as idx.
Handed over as 11.6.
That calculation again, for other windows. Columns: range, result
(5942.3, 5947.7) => 12.1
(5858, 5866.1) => 12.4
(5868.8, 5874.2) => 11.8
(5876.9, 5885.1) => 11.1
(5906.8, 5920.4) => 12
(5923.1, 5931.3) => 11.7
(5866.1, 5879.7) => 11.8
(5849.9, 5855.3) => 11.4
